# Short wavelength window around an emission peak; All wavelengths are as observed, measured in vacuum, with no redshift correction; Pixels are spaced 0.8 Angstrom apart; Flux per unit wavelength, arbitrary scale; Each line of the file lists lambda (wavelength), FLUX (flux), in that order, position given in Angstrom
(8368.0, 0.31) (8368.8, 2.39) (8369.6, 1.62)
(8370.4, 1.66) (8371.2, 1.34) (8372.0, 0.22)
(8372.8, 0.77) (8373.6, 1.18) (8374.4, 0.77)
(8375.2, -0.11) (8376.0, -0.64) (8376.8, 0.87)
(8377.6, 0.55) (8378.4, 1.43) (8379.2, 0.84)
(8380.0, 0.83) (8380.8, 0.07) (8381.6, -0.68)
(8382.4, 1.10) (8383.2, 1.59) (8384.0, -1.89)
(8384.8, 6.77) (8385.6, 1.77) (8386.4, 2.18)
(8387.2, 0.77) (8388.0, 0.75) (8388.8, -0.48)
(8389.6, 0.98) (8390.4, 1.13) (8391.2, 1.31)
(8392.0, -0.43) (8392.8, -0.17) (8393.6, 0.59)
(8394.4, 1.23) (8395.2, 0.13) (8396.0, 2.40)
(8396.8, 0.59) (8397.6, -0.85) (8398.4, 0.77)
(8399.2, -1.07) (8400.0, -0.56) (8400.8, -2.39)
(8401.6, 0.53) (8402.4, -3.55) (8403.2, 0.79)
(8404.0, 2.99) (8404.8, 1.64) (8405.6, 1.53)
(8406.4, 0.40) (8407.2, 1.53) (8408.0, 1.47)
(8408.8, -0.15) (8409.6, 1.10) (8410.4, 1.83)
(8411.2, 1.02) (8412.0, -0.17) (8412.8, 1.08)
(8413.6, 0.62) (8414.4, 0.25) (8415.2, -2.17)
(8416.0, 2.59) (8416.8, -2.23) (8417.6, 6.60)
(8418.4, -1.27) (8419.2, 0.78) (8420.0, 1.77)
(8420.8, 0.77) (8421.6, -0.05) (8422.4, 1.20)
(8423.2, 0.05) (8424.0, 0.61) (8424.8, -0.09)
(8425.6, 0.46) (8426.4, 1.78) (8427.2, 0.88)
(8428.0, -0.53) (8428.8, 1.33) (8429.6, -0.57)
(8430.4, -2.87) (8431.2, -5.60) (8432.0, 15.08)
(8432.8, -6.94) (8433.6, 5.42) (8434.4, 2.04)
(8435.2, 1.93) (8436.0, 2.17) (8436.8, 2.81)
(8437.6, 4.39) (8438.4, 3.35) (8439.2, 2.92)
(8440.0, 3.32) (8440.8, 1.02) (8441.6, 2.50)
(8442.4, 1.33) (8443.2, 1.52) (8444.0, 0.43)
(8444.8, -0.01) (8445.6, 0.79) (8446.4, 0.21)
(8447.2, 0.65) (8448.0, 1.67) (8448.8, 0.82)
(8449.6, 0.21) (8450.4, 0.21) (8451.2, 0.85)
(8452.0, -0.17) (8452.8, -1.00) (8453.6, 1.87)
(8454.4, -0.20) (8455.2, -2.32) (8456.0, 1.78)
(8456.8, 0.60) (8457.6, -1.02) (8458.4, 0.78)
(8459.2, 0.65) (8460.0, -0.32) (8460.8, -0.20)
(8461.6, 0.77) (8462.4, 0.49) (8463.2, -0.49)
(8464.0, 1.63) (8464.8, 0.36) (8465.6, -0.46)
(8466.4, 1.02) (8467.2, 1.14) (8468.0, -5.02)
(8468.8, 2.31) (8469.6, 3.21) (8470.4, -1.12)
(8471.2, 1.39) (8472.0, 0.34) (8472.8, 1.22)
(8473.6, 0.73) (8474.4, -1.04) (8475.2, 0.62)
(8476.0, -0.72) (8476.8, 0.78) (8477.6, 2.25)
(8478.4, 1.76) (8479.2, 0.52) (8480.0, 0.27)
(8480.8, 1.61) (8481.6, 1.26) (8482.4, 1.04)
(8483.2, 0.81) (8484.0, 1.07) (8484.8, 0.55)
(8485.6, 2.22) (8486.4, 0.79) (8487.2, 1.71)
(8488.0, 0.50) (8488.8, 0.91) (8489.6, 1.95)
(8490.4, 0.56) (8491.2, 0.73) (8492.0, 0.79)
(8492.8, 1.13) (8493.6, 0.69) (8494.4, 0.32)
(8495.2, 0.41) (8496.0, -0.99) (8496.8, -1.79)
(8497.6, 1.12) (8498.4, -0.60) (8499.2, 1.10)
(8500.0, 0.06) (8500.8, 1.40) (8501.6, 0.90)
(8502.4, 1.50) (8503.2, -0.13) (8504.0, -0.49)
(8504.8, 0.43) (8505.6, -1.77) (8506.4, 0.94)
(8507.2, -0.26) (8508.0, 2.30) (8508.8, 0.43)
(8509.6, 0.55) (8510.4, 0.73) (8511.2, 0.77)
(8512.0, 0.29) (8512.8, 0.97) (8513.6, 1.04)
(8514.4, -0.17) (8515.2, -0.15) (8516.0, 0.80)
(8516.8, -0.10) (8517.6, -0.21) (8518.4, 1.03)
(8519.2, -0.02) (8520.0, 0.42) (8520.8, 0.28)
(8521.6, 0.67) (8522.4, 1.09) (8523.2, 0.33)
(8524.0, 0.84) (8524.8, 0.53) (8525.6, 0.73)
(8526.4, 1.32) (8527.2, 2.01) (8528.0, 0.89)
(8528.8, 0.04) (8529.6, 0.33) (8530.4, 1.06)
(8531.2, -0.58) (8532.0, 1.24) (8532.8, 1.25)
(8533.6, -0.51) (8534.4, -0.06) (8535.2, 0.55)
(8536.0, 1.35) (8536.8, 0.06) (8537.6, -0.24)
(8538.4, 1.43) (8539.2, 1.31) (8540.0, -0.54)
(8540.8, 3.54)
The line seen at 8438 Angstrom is H-gamma 4340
